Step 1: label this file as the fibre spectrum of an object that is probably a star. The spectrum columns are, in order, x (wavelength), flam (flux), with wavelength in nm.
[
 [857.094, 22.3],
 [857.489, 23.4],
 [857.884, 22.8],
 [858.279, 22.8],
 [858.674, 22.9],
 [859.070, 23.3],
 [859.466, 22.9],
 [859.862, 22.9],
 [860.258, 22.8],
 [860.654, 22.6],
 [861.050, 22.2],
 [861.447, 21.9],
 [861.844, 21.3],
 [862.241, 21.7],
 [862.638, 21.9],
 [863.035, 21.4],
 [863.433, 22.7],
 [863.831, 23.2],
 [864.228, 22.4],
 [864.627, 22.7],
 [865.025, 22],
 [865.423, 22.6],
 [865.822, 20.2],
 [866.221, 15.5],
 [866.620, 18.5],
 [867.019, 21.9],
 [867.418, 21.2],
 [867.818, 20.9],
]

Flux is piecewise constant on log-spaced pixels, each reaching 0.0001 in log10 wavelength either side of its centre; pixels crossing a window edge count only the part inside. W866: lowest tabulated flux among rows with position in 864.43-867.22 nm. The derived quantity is 15.5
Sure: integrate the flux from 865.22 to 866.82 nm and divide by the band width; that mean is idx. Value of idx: 19.2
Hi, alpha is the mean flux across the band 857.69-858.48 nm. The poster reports 22.8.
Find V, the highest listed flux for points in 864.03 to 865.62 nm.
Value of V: 22.7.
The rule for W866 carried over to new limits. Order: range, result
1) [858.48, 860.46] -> 22.8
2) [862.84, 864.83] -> 21.4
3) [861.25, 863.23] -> 21.3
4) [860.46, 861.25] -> 22.2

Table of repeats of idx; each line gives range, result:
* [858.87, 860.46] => 23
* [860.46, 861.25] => 22.4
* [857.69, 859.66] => 22.9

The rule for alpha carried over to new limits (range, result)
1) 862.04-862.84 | 21.8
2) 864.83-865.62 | 22.3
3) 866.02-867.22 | 18.6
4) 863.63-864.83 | 22.8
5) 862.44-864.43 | 22.3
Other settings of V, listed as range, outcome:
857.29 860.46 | 23.4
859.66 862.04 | 22.9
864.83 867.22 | 22.6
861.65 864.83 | 23.2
